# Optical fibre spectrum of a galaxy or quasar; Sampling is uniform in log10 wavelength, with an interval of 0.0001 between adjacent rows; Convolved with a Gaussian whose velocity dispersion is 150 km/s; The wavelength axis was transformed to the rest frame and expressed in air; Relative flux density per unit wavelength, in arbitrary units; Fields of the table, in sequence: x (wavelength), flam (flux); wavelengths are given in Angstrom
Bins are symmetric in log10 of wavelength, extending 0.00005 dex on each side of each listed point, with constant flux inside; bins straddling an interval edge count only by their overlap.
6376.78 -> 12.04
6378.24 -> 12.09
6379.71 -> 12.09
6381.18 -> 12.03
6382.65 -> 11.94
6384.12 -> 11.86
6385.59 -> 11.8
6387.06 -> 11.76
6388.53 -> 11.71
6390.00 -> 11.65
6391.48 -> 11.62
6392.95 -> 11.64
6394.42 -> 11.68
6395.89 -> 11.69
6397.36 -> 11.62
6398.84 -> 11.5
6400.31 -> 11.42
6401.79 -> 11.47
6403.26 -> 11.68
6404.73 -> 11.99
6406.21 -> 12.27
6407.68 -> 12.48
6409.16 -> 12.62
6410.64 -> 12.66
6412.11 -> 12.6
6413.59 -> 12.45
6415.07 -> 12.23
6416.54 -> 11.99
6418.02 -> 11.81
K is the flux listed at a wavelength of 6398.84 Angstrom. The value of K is 11.5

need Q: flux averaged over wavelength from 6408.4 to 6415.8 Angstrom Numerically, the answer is 12.5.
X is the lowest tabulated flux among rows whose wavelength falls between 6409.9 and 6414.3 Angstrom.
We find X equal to 12.45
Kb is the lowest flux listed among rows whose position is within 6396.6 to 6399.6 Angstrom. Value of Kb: 11.5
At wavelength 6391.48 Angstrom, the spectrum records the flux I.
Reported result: 11.62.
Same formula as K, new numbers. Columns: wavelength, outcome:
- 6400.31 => 11.42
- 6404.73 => 11.99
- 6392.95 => 11.64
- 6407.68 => 12.48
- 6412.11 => 12.6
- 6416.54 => 11.99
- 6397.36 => 11.62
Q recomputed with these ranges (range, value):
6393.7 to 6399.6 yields 11.6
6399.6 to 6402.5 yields 11.4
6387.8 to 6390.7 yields 11.7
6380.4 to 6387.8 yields 11.9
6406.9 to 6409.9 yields 12.5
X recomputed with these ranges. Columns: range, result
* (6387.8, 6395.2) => 11.62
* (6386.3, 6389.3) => 11.71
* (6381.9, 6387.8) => 11.76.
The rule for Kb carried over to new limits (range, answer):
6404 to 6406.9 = 11.99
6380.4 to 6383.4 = 11.94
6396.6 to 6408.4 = 11.42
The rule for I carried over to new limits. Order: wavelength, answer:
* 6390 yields 11.65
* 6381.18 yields 12.03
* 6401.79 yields 11.47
